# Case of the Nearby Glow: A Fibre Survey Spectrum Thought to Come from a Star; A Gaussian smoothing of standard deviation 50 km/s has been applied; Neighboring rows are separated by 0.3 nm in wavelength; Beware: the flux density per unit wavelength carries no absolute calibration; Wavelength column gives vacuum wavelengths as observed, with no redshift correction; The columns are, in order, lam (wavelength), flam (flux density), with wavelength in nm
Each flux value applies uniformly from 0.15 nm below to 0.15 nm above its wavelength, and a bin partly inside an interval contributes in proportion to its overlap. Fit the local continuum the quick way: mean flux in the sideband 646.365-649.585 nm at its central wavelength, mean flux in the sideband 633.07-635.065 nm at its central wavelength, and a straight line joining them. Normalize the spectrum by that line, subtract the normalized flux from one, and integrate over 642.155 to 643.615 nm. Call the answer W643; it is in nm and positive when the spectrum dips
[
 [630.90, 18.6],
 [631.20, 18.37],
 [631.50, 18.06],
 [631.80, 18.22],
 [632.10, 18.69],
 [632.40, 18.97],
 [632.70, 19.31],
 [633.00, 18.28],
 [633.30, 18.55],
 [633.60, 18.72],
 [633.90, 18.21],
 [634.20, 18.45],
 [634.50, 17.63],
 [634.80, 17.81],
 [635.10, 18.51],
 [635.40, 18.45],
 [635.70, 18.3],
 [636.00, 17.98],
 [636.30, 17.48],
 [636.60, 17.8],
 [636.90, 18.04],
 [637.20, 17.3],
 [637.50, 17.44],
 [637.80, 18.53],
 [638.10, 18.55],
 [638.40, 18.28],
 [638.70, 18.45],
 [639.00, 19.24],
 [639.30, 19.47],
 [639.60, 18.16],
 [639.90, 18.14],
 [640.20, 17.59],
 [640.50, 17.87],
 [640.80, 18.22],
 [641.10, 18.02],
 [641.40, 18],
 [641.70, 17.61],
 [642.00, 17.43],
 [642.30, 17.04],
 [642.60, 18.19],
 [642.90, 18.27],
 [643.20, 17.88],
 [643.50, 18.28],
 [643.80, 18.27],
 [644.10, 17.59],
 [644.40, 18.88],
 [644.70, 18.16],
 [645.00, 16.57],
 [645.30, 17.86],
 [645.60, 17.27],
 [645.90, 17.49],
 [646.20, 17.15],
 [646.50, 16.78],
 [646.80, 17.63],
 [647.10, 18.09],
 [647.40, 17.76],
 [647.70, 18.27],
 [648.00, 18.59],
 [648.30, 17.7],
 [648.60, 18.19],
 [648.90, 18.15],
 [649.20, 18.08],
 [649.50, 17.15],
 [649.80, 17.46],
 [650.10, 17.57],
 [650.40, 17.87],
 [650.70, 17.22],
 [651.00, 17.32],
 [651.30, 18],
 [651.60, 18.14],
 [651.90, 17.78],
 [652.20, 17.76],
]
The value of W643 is 0.01 nm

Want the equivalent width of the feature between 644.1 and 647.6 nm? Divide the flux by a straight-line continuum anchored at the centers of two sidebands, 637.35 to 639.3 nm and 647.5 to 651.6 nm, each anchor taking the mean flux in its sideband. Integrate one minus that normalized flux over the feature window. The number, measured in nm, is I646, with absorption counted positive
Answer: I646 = 0.08 nm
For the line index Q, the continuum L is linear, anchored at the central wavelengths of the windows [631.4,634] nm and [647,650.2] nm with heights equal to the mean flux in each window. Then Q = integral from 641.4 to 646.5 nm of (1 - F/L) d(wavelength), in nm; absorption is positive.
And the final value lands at 0.11 nm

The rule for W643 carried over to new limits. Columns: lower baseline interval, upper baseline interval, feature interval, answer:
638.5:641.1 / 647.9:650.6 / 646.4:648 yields 0.01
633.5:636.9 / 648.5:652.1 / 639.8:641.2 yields 0.00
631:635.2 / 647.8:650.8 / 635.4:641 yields 0.02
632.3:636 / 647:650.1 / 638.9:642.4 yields 0.02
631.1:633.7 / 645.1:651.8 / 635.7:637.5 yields 0.06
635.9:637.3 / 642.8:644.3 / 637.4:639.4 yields -0.08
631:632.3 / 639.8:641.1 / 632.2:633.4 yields -0.03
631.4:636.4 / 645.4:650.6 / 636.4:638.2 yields 0.03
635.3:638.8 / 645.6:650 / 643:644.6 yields -0.03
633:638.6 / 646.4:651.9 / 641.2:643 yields 0.02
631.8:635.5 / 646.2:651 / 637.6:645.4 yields -0.01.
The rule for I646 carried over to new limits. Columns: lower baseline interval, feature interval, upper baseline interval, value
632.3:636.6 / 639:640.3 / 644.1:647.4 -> -0.036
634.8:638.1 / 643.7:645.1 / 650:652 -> -0.007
